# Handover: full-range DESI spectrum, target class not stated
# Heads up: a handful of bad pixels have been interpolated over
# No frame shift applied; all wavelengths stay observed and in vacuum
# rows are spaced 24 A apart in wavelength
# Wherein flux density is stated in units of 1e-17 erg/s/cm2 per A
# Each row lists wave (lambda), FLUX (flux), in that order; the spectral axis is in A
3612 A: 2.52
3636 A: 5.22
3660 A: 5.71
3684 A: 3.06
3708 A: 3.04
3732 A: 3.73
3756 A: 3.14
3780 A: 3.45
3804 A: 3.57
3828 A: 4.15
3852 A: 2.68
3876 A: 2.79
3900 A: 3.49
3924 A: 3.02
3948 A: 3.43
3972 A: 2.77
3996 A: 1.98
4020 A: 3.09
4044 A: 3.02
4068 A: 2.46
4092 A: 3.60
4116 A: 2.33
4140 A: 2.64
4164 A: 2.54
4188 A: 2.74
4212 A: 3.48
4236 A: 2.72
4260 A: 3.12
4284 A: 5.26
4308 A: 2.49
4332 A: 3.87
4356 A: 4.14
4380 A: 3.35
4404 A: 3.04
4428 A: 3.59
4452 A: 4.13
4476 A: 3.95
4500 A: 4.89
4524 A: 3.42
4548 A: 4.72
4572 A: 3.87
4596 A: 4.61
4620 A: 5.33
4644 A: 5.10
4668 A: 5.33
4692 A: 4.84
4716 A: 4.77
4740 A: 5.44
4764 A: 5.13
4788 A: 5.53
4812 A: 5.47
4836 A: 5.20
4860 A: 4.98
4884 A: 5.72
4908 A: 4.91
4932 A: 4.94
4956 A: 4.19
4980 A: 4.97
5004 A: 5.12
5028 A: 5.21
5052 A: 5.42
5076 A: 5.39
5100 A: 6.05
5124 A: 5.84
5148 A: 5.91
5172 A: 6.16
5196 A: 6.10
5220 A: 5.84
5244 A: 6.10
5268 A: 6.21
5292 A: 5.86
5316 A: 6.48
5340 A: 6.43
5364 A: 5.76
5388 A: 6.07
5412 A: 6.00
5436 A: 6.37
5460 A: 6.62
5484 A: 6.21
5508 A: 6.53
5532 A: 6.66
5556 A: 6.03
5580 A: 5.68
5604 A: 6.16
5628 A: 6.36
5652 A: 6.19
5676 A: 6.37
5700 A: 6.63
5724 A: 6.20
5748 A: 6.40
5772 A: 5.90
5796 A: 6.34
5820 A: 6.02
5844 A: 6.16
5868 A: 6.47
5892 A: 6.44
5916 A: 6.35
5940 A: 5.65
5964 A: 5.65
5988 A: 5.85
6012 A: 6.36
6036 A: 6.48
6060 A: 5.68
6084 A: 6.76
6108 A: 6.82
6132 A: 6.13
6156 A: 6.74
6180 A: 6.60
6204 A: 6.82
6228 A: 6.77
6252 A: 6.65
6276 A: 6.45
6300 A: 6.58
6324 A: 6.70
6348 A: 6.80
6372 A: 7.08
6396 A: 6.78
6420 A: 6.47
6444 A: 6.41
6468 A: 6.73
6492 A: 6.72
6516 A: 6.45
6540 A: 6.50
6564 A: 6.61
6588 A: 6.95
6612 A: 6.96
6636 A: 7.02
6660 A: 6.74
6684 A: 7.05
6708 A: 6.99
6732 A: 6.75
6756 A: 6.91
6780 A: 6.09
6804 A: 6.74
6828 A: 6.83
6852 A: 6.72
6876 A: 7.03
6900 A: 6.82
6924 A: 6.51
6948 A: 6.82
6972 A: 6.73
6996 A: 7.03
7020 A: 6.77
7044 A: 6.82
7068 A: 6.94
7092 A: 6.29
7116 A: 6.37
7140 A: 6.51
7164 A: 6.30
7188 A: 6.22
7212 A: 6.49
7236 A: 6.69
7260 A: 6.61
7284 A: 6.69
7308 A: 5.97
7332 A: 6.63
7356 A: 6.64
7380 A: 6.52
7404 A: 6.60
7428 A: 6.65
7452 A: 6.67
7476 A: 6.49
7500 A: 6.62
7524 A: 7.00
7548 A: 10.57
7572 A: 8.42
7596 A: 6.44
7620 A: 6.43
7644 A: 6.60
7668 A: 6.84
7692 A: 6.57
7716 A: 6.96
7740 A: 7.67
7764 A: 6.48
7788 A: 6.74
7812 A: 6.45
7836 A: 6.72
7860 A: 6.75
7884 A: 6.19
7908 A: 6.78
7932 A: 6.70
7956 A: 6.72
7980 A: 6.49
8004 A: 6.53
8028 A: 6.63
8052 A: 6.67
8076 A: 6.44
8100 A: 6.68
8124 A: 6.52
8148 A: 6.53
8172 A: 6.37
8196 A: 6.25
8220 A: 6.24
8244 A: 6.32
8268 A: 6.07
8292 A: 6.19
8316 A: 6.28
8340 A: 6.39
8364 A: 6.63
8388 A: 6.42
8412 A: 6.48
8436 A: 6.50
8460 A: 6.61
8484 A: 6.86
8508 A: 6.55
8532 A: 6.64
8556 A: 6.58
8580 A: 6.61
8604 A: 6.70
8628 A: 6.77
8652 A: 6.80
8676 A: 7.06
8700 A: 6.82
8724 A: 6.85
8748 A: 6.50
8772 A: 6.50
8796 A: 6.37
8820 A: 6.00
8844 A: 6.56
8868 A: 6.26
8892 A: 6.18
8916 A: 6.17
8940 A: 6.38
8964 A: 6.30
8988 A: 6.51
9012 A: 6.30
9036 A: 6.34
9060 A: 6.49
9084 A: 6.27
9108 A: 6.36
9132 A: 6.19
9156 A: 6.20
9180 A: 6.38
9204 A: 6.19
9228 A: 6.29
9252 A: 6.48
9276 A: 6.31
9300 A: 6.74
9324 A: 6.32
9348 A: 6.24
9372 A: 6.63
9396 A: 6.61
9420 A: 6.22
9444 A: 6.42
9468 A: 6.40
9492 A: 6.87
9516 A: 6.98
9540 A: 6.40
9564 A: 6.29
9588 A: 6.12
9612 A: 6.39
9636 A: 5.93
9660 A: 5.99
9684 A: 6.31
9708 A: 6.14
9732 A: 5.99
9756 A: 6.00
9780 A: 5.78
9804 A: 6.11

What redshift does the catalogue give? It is 0.15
